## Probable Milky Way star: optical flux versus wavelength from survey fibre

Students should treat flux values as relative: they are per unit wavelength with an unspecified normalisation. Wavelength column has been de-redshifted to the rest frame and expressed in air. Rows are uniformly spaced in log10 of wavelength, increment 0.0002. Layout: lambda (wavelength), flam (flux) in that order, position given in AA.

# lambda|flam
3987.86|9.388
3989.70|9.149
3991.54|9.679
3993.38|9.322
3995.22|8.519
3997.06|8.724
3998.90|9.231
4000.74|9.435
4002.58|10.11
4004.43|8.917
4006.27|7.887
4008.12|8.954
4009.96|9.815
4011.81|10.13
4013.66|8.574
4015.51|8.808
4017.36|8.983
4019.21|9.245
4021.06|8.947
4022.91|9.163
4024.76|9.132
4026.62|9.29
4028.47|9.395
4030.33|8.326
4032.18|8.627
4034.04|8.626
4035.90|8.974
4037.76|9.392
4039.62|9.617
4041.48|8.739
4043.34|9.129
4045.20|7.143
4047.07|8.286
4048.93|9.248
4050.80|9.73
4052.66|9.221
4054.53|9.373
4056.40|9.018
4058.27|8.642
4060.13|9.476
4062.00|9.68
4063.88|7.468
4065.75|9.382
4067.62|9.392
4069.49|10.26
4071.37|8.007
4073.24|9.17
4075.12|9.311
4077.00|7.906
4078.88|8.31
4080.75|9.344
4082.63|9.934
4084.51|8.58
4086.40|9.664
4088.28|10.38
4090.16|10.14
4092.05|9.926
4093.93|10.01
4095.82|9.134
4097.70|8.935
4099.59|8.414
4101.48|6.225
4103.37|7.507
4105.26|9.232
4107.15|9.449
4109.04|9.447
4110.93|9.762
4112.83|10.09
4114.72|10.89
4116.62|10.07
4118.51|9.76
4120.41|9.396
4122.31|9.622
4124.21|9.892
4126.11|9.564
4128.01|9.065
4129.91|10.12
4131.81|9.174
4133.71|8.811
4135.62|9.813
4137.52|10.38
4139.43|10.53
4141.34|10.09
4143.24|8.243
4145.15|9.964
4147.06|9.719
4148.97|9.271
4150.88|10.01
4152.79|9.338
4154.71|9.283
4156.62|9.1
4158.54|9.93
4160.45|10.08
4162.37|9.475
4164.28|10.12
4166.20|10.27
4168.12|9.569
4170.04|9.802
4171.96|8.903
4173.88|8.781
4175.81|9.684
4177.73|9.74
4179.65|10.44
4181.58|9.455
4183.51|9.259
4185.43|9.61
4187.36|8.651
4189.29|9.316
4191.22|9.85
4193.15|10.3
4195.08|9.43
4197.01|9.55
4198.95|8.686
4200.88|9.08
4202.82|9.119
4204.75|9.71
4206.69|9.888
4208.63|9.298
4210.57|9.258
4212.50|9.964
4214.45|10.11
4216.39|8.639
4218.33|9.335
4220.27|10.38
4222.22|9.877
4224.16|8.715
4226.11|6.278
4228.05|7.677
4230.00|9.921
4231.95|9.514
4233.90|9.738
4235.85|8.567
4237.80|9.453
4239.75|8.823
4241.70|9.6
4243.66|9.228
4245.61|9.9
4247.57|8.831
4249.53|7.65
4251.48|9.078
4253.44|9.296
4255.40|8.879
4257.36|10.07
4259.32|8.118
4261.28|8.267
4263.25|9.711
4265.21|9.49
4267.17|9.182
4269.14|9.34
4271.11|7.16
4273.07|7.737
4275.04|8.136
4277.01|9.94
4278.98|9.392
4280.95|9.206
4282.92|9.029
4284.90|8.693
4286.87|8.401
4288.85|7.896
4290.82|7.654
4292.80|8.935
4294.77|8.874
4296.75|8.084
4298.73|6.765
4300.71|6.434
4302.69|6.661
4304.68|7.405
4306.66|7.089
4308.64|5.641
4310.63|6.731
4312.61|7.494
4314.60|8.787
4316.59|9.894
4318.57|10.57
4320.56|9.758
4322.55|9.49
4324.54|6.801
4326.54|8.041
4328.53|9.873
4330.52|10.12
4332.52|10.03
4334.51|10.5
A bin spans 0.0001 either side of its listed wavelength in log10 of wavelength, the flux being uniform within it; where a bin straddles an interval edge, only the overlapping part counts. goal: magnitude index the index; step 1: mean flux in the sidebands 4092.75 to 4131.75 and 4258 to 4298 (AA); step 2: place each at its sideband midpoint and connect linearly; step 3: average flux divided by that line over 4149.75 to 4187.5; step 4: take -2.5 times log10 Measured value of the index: -0.057 mag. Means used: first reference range 9.33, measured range 9.59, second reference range 8.66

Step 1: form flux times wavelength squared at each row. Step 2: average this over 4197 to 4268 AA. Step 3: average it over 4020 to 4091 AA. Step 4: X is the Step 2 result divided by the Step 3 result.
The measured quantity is 1.10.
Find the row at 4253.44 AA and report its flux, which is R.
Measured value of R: 9.296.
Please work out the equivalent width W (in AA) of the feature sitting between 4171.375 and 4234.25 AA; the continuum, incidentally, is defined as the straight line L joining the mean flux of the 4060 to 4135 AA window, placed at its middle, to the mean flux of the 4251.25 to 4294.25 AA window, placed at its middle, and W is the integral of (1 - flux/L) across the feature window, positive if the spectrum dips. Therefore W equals -2.4 AA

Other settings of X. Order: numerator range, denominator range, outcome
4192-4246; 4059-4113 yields 1.09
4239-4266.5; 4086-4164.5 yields 1.01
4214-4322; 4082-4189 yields 0.97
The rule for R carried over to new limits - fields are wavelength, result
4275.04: 8.136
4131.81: 9.174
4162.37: 9.475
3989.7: 9.149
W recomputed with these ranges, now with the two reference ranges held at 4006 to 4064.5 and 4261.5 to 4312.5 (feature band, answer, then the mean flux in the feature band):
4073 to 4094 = -1.31 AA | 9.37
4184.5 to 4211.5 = -3.12 AA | 9.41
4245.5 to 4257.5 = -1.05 AA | 8.97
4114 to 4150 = -4.31 AA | 9.7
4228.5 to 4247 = -2.35 AA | 9.35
